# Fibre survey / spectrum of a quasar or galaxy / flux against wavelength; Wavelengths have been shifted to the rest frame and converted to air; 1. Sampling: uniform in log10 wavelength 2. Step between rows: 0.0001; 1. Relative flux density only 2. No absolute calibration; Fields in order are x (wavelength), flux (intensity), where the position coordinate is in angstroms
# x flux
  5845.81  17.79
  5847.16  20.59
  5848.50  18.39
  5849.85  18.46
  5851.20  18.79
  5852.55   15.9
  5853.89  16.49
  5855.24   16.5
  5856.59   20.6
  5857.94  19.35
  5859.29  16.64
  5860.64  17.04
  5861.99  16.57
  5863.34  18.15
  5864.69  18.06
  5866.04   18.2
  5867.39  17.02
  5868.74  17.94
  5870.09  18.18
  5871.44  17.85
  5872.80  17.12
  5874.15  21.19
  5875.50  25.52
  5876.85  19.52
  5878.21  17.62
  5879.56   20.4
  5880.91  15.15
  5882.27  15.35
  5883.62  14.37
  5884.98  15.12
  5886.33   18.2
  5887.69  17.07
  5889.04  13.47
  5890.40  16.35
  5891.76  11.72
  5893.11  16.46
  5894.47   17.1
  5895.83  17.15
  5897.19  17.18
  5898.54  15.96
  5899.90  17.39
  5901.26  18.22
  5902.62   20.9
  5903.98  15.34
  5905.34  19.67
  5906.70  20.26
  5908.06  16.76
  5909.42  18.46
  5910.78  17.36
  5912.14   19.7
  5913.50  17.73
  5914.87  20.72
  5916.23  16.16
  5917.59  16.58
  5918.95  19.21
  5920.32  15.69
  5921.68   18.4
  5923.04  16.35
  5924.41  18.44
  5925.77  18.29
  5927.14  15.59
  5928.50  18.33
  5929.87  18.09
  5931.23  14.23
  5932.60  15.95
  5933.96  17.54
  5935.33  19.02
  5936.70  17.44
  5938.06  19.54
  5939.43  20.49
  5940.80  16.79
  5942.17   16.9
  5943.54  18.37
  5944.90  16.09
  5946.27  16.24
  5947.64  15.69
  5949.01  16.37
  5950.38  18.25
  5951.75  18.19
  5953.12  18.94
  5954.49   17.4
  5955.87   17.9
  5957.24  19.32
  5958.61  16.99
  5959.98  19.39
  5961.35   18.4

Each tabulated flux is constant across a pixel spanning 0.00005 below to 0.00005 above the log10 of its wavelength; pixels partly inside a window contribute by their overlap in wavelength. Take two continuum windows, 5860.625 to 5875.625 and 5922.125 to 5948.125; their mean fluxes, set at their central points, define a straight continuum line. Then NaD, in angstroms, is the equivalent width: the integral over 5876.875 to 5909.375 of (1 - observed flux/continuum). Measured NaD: 1.9 angstroms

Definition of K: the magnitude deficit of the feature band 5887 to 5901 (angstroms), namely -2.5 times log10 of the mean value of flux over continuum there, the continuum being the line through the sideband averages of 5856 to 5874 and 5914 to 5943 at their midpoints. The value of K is 0.11 mag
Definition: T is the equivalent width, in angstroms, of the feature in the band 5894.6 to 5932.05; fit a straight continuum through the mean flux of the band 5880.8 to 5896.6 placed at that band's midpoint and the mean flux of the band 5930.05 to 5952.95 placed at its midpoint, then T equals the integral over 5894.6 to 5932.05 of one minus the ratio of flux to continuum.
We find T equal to -2.86 angstroms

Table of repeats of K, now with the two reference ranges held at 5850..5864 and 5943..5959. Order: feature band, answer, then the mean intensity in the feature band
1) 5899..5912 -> -0.04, 18.3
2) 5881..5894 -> 0.15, 15.4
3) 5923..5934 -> 0.03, 17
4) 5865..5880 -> -0.09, 19.1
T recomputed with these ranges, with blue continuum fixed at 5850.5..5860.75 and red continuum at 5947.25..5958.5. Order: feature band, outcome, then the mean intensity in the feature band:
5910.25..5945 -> 0.1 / 17.7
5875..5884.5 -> -0.2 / 18.1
